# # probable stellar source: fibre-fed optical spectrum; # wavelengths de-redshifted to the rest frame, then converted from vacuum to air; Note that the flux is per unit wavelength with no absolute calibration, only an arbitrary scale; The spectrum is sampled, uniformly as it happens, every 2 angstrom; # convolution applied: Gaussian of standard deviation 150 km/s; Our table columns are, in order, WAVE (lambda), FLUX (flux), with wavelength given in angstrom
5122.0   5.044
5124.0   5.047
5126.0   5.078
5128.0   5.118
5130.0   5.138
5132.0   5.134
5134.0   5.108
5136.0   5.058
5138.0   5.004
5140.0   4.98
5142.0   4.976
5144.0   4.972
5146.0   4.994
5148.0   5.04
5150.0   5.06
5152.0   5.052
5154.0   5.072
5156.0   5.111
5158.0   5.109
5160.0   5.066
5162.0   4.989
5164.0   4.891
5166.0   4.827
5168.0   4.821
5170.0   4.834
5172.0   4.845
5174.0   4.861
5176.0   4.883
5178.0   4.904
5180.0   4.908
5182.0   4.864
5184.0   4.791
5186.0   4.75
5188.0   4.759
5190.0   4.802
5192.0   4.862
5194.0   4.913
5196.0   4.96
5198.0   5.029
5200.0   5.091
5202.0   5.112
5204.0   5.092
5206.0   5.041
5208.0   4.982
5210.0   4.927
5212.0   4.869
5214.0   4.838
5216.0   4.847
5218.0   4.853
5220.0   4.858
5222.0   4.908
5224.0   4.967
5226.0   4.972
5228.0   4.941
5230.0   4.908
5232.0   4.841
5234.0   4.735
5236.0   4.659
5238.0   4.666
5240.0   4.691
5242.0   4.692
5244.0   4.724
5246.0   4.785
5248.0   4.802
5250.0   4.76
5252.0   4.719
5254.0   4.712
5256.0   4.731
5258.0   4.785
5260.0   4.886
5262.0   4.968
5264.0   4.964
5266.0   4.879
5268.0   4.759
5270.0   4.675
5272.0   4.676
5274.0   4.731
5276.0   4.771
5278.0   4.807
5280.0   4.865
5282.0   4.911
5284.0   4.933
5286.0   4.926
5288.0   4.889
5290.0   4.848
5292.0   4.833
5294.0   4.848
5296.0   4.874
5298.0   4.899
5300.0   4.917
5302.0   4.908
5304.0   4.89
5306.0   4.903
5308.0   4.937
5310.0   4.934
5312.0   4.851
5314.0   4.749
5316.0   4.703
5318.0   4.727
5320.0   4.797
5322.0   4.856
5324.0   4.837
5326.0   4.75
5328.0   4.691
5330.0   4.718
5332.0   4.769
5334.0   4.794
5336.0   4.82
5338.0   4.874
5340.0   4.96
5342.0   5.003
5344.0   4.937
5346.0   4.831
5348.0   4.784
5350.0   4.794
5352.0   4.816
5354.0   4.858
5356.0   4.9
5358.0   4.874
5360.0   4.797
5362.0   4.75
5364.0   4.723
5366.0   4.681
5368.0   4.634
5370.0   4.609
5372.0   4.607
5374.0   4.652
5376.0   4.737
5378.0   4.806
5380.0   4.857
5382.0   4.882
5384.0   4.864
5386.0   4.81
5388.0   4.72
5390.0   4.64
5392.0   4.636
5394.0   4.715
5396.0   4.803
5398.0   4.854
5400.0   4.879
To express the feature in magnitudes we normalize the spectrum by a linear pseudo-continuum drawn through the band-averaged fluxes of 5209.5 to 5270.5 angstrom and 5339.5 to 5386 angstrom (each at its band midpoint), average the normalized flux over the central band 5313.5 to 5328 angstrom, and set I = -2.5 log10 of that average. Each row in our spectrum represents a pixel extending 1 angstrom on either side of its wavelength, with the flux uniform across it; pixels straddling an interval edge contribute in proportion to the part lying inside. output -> 0.01 mag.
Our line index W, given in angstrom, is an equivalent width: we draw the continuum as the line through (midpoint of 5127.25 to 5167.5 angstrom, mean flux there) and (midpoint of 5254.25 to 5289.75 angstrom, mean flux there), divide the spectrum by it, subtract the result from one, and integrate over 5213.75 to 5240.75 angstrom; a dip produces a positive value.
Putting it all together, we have 0.4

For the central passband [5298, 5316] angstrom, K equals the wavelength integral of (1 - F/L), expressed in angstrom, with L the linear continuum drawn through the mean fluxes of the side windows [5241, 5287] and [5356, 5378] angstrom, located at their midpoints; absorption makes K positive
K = -0.4 angstrom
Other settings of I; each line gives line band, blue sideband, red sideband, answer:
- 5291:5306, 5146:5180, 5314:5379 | -0.012 mag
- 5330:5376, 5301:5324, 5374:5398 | 0.002 mag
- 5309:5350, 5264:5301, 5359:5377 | -0.014 mag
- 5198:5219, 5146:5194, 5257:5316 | -0.016 mag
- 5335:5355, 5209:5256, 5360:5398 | -0.026 mag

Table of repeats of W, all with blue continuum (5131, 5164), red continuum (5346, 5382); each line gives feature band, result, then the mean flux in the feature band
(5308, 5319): 0.1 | 4.81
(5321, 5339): 0.1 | 4.79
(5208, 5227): 0.2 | 4.9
